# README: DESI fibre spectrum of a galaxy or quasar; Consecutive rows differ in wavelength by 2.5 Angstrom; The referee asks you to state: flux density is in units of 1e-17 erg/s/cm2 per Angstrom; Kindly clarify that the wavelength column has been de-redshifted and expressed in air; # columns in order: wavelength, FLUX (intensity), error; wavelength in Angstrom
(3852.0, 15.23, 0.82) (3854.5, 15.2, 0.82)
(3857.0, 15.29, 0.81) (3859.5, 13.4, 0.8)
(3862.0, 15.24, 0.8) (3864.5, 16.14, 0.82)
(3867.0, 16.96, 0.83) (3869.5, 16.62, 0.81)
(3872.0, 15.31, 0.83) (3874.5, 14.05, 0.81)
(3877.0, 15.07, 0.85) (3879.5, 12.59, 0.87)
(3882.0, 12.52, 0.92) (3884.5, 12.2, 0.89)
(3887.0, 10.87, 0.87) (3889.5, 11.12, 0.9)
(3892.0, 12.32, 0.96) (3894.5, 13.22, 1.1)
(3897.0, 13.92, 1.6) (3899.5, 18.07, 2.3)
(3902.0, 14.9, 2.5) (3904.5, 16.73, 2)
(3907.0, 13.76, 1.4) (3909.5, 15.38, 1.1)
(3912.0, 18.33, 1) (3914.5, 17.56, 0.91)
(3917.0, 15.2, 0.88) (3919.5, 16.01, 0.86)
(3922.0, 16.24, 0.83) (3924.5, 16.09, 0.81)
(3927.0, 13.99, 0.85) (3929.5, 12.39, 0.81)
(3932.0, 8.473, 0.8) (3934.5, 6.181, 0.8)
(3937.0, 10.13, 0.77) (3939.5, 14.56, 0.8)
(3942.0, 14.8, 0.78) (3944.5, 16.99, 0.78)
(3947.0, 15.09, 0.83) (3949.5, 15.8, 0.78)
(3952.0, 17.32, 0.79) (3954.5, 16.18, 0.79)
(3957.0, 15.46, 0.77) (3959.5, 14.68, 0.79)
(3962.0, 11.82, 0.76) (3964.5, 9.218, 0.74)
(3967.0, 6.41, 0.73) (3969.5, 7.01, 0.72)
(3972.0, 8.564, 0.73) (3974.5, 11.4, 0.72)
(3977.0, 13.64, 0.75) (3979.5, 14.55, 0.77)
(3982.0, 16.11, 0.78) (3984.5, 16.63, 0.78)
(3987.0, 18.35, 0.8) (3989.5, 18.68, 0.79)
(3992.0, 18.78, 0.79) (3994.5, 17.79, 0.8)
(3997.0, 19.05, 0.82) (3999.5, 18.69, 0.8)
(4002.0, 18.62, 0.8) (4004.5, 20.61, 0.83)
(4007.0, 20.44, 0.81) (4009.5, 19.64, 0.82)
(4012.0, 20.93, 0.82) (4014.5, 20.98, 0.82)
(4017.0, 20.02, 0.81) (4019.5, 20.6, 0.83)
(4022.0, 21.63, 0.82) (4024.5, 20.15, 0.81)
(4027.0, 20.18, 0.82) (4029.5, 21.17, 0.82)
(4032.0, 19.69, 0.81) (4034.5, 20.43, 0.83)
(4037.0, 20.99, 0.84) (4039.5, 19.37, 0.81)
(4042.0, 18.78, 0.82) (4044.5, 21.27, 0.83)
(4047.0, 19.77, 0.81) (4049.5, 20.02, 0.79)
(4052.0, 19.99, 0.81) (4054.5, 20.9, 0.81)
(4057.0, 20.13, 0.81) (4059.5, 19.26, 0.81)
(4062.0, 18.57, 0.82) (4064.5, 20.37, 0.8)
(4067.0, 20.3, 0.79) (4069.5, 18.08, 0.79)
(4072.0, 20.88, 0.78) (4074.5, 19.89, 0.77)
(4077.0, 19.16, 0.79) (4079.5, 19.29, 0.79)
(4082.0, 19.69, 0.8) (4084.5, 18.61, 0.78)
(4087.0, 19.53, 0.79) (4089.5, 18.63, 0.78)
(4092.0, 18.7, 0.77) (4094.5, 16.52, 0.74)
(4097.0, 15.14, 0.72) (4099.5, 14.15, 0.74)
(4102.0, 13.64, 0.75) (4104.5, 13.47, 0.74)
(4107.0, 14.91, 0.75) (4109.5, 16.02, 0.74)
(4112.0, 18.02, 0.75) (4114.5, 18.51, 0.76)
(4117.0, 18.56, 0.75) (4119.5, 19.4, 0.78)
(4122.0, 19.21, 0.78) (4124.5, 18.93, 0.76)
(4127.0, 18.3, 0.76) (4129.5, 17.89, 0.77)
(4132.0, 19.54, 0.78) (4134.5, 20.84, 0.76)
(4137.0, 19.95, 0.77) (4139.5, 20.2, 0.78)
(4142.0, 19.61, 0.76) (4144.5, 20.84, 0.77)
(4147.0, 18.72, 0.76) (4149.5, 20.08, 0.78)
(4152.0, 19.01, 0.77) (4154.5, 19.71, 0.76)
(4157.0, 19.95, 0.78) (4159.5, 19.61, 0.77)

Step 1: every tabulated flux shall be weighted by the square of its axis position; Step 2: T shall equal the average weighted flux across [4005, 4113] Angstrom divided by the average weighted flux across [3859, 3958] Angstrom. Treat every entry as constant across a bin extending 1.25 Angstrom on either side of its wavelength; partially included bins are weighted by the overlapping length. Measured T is 1.42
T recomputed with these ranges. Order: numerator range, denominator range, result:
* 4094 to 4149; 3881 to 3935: 1.42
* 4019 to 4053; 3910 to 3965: 1.49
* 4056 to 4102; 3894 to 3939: 1.41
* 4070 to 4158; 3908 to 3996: 1.41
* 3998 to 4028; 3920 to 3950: 1.57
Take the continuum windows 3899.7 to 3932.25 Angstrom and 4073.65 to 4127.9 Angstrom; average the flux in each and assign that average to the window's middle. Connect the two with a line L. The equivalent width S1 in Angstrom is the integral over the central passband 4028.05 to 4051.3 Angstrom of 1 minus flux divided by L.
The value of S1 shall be -4.6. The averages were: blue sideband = 15.3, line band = 20.2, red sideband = 17.6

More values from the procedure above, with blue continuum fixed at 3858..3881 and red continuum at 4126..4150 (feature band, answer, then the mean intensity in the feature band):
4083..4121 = 4.05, 17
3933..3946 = 2.98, 12.5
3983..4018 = -3.94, 19.2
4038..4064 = -2.47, 19.8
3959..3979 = 7.63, 10.3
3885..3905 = 2.25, 13.7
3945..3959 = 0.40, 16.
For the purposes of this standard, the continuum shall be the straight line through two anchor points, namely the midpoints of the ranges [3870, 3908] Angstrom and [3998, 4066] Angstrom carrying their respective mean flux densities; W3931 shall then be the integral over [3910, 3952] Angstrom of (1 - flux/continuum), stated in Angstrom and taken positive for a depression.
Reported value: 3.4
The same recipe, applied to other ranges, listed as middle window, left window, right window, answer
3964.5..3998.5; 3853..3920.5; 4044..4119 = 4.8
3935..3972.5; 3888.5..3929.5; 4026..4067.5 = 8.5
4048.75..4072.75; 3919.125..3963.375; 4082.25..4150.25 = -4.4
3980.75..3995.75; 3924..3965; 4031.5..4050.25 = -1.1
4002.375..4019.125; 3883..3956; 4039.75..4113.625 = -3.7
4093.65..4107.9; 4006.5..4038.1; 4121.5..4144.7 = 3.8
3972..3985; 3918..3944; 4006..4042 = 2.4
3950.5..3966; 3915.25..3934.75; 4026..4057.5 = 1.4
